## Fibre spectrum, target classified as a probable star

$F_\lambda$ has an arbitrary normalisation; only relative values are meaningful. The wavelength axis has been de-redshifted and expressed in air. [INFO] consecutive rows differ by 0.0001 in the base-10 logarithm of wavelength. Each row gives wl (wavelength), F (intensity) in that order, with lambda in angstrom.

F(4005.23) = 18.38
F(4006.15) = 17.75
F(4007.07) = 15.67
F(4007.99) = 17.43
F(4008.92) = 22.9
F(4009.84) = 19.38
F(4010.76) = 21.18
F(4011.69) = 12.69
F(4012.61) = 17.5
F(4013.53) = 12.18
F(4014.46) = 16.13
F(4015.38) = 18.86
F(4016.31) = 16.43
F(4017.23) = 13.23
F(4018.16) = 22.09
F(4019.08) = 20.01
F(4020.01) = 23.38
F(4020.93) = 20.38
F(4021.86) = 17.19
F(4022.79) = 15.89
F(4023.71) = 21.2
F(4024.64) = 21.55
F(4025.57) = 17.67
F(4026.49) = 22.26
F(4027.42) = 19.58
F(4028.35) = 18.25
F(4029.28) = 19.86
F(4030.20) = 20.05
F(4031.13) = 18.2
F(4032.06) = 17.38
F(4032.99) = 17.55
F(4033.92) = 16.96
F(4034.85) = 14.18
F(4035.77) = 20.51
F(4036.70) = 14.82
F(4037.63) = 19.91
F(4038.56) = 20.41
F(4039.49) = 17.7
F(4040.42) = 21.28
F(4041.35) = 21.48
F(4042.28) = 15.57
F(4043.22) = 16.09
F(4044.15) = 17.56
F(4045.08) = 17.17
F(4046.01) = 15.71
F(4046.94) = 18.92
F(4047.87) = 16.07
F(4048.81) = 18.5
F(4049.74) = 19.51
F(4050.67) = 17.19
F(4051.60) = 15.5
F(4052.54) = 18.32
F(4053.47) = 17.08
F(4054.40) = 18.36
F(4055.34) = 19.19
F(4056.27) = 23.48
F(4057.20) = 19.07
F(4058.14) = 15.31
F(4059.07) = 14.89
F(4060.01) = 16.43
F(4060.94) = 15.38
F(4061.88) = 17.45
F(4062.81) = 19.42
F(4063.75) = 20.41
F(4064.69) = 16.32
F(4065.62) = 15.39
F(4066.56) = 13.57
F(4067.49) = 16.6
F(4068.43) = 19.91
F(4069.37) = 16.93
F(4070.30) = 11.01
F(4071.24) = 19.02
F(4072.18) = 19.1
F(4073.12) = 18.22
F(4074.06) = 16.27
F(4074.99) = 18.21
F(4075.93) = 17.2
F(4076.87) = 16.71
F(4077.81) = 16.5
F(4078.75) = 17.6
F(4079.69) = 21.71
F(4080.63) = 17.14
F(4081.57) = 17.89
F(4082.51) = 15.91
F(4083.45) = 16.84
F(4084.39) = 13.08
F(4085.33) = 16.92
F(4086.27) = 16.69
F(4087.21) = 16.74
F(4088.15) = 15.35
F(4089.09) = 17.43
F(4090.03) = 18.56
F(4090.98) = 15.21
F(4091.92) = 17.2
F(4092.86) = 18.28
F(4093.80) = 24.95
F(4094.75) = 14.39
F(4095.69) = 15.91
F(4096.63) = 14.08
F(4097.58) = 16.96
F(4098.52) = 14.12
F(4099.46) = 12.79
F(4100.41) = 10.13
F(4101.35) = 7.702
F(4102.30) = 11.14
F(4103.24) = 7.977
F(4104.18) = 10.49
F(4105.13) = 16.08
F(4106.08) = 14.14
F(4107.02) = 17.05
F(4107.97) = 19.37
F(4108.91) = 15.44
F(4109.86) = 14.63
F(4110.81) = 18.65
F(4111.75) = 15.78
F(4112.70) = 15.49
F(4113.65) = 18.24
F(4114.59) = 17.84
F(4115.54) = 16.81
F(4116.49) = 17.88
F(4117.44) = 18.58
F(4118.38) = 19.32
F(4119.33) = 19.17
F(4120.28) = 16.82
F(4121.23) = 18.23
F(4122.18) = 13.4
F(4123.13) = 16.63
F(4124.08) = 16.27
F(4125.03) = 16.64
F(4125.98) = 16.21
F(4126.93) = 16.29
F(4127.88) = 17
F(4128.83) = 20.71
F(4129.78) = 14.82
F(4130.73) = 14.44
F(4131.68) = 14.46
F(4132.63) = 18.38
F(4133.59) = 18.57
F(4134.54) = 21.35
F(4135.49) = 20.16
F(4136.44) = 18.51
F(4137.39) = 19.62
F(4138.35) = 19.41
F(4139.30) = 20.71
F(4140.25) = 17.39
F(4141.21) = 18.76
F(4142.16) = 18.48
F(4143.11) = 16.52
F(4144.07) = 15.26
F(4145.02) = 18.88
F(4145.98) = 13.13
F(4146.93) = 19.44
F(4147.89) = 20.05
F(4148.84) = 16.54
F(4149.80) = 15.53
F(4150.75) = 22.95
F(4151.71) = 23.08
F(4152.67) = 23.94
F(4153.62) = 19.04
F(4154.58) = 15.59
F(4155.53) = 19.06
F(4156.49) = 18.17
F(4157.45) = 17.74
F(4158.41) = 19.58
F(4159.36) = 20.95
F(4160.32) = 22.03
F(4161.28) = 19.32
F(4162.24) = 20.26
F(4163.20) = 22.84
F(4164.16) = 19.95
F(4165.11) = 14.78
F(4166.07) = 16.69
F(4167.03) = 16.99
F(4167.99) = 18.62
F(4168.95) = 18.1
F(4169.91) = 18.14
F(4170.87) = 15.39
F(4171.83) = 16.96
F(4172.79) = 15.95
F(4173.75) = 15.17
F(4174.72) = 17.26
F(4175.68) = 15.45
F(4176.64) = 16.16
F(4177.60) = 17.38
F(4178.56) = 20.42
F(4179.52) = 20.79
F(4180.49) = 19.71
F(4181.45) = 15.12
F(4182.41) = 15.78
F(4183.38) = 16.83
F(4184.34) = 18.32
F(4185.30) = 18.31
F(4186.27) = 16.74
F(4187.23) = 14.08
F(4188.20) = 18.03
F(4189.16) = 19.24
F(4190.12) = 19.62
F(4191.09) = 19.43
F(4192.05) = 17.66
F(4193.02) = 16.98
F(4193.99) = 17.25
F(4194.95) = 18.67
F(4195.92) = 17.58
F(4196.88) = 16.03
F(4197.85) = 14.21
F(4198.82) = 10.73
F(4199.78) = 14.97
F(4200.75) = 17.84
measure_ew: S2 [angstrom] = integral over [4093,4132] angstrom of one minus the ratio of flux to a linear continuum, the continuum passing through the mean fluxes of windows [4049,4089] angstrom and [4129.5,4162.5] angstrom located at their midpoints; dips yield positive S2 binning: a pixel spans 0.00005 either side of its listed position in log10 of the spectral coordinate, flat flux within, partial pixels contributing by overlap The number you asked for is 4.8 angstrom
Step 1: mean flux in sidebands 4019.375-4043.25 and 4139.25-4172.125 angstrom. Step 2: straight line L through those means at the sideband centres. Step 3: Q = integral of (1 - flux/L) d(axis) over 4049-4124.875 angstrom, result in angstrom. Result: 8.7 angstrom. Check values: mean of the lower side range 18.9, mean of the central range 16.6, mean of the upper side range 18.6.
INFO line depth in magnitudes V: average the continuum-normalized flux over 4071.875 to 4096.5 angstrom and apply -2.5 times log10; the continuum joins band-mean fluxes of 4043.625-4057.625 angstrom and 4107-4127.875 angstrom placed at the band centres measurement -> 0.02 mag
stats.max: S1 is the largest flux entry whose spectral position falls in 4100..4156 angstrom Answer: 23.94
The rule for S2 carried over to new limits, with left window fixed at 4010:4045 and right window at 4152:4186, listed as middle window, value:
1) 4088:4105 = 3.4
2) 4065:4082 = 1.0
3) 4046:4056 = 0.2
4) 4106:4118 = 0.8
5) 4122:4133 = 1.2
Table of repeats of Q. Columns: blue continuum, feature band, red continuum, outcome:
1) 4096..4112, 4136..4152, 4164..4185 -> -2.66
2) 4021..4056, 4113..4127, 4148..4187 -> 0.81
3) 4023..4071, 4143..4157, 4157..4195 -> -0.45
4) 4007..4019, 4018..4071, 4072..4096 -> -2.04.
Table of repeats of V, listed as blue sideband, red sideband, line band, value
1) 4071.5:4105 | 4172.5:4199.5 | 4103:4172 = -0.08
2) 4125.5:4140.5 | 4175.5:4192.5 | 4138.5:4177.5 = -0.02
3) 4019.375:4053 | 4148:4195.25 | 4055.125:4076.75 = 0.07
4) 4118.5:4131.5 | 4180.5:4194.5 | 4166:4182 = 0.00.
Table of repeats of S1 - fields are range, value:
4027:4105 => 24.95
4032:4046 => 21.48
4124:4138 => 21.35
